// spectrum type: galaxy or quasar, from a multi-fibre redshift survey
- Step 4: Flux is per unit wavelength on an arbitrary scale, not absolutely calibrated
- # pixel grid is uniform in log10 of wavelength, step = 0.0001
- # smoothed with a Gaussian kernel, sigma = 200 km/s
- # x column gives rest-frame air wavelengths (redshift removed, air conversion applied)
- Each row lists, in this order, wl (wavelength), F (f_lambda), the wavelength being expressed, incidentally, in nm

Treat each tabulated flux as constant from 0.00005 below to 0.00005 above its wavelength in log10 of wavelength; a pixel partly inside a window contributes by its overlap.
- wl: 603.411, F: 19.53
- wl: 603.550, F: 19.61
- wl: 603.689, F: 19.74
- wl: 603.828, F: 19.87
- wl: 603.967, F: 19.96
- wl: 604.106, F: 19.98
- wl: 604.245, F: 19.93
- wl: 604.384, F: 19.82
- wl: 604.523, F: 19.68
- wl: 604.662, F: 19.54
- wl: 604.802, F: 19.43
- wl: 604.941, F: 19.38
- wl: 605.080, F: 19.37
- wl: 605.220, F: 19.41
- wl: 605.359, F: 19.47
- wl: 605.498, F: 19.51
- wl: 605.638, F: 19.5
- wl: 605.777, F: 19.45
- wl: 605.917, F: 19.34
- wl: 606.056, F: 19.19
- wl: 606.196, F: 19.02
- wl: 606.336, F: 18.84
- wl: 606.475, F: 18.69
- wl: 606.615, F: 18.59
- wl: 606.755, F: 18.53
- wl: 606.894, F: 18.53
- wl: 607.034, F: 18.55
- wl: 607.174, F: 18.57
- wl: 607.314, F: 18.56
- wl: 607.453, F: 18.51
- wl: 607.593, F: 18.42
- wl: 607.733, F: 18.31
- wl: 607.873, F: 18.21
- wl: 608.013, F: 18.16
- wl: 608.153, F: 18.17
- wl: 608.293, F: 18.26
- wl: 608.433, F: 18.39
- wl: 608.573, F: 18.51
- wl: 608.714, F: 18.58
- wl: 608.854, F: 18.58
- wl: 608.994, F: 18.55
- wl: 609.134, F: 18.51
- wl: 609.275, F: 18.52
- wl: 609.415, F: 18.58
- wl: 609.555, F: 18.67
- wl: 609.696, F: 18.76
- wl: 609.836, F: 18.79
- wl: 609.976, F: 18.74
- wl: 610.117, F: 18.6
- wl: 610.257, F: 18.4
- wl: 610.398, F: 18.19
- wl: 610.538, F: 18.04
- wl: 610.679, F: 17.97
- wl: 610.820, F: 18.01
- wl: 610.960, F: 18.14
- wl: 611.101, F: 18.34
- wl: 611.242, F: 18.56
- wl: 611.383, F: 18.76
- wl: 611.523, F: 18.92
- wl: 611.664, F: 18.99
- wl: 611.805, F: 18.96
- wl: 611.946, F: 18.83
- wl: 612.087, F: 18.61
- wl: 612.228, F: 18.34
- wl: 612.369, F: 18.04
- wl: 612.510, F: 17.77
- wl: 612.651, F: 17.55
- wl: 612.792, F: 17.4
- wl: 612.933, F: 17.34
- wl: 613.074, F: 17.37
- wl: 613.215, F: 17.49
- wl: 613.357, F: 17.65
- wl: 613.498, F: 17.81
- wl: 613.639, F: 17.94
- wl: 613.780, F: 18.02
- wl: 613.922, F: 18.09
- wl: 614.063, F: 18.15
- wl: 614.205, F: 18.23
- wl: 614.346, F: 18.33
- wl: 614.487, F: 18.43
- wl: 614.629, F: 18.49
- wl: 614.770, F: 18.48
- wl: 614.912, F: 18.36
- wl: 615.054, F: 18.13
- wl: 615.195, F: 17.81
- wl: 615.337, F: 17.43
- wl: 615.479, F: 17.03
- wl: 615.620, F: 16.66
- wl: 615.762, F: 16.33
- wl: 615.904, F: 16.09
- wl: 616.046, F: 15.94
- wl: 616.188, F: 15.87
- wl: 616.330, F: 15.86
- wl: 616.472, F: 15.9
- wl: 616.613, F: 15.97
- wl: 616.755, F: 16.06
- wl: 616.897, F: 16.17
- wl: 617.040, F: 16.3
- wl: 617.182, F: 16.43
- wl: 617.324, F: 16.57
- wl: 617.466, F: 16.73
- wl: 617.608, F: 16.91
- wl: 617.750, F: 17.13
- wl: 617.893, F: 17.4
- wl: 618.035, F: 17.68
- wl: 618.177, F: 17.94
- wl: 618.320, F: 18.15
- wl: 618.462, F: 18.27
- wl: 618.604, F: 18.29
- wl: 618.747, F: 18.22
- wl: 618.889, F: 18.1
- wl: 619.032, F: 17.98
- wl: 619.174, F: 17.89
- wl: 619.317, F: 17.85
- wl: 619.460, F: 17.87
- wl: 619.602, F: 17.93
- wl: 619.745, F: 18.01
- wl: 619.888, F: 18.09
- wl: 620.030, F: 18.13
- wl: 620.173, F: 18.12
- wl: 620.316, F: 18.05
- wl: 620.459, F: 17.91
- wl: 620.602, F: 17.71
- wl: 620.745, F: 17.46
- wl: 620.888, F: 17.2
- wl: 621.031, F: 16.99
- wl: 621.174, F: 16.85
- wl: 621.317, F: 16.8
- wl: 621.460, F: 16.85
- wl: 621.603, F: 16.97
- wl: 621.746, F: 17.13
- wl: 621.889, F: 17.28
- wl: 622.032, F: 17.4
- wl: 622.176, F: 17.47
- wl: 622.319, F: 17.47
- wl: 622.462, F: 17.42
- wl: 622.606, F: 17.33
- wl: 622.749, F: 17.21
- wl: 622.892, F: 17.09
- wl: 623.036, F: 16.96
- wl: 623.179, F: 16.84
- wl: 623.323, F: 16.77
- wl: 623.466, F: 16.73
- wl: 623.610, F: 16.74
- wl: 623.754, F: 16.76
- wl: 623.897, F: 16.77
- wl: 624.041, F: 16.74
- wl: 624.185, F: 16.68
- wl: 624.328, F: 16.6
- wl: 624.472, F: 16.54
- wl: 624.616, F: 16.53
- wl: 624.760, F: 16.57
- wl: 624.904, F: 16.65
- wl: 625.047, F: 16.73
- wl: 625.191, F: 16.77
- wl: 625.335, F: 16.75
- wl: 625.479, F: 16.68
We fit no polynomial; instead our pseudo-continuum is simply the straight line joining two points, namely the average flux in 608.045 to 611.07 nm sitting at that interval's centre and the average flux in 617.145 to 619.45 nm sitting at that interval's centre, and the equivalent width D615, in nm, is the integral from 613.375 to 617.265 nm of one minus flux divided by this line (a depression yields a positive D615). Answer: 0.15 nm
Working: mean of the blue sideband 18.4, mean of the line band 17.2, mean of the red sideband 17.6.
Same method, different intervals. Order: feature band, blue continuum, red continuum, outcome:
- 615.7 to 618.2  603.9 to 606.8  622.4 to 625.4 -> 0.18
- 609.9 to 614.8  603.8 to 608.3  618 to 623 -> 0.06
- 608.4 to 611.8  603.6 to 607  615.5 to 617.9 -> -0.08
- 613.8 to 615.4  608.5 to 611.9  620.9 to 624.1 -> -0.02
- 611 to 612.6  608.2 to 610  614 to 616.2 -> -0.04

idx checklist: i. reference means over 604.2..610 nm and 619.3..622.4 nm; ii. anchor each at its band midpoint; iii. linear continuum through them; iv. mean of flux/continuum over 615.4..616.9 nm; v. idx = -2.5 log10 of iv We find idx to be 0.114 mag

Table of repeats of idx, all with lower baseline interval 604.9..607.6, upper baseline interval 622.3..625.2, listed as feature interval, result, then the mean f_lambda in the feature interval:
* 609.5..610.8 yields 0.00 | 18.4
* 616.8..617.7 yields 0.07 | 16.5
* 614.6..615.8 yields 0.02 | 17.6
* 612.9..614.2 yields 0.02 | 17.8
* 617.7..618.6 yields -0.02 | 17.8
